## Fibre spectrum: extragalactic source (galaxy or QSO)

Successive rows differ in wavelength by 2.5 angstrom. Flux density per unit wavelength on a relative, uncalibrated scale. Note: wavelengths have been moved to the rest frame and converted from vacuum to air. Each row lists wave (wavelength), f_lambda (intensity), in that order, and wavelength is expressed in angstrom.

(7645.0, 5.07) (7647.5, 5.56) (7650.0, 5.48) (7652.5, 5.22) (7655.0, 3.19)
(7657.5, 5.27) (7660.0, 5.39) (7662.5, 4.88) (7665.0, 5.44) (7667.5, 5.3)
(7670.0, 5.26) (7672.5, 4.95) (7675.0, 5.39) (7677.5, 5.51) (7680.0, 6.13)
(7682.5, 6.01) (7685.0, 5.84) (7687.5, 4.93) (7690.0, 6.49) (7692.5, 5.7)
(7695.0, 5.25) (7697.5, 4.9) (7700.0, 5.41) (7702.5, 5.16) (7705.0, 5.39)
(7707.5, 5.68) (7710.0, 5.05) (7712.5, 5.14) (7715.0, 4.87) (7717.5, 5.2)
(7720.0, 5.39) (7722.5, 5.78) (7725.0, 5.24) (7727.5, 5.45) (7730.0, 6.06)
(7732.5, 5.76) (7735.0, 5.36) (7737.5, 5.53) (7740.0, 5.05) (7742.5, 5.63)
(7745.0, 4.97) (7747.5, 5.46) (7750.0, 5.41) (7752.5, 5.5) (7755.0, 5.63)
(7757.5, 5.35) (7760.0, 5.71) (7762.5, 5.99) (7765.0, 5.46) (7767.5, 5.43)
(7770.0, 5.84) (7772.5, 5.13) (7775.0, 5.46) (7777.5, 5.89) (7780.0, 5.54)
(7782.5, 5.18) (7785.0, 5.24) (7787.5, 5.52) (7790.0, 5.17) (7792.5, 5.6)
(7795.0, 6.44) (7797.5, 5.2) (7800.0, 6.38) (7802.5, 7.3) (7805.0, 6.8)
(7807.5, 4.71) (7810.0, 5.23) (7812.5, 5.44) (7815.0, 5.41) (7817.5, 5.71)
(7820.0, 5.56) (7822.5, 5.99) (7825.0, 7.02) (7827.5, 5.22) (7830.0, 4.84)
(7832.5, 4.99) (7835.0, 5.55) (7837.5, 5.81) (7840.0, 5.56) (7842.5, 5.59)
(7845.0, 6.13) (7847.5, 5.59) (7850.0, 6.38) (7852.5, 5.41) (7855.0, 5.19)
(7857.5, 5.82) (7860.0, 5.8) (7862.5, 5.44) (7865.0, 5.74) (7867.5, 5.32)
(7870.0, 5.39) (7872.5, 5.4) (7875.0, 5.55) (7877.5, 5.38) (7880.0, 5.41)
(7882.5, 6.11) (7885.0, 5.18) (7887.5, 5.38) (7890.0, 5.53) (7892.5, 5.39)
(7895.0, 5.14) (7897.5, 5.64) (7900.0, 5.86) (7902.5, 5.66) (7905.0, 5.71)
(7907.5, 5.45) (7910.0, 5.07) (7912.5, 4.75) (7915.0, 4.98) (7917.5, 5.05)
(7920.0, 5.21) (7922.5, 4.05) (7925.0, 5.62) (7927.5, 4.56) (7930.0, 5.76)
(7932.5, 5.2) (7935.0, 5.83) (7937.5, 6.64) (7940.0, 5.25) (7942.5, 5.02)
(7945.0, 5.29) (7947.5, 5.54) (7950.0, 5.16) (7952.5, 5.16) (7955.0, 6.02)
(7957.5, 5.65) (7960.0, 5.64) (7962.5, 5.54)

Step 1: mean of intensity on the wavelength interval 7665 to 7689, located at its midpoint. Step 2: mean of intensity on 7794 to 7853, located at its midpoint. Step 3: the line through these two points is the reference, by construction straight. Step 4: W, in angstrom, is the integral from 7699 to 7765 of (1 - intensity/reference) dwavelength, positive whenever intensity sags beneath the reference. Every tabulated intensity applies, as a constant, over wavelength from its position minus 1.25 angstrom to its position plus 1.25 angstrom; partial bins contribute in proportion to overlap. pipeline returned 1.91 angstrom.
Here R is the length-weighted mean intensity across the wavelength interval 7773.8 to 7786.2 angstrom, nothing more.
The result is 5.46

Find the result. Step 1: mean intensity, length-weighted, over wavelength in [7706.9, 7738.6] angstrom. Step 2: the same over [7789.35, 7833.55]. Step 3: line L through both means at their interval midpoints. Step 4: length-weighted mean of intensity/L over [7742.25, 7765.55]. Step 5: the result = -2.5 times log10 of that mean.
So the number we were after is 0.00 mag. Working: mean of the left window 5.42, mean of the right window 5.73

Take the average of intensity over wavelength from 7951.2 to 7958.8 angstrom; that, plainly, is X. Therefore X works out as 5.61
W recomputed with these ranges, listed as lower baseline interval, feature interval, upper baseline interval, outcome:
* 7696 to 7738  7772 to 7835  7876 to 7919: -3.1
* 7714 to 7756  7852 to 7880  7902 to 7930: -1.6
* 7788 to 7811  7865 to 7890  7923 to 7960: 0.7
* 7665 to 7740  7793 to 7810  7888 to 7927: -2.2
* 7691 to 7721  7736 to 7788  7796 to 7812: 1.6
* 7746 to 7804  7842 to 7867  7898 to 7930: -1.4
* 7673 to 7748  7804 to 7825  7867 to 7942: -1.0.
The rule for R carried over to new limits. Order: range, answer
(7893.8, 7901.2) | 5.55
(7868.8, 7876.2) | 5.45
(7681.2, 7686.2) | 5.93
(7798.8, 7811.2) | 6.09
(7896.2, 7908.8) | 5.66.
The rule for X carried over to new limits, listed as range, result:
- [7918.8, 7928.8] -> 4.86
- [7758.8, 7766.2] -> 5.72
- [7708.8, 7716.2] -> 5.02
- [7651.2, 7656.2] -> 4.23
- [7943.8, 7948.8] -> 5.41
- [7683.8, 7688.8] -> 5.39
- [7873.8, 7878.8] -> 5.46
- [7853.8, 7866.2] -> 5.6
